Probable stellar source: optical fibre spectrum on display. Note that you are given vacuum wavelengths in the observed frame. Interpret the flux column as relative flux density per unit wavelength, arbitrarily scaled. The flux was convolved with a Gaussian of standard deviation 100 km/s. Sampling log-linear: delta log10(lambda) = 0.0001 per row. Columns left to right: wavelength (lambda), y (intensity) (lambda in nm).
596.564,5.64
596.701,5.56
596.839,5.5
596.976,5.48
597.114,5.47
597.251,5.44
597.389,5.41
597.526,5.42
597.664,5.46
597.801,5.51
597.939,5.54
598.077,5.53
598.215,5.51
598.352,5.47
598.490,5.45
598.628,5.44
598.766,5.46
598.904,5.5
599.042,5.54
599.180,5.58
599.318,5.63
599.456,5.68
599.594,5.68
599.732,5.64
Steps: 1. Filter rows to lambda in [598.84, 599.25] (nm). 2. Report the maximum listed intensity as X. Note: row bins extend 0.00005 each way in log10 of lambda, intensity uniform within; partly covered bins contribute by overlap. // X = 5.58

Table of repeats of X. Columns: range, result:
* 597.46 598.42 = 5.54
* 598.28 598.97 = 5.5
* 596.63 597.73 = 5.56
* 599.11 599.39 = 5.63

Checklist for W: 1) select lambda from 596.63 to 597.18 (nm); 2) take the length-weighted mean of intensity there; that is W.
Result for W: 5.5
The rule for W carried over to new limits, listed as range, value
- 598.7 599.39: 5.54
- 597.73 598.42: 5.52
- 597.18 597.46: 5.44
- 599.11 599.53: 5.63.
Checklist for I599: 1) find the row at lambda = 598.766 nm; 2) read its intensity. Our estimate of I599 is 5.46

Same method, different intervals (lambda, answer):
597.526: 5.42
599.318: 5.63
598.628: 5.44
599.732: 5.64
